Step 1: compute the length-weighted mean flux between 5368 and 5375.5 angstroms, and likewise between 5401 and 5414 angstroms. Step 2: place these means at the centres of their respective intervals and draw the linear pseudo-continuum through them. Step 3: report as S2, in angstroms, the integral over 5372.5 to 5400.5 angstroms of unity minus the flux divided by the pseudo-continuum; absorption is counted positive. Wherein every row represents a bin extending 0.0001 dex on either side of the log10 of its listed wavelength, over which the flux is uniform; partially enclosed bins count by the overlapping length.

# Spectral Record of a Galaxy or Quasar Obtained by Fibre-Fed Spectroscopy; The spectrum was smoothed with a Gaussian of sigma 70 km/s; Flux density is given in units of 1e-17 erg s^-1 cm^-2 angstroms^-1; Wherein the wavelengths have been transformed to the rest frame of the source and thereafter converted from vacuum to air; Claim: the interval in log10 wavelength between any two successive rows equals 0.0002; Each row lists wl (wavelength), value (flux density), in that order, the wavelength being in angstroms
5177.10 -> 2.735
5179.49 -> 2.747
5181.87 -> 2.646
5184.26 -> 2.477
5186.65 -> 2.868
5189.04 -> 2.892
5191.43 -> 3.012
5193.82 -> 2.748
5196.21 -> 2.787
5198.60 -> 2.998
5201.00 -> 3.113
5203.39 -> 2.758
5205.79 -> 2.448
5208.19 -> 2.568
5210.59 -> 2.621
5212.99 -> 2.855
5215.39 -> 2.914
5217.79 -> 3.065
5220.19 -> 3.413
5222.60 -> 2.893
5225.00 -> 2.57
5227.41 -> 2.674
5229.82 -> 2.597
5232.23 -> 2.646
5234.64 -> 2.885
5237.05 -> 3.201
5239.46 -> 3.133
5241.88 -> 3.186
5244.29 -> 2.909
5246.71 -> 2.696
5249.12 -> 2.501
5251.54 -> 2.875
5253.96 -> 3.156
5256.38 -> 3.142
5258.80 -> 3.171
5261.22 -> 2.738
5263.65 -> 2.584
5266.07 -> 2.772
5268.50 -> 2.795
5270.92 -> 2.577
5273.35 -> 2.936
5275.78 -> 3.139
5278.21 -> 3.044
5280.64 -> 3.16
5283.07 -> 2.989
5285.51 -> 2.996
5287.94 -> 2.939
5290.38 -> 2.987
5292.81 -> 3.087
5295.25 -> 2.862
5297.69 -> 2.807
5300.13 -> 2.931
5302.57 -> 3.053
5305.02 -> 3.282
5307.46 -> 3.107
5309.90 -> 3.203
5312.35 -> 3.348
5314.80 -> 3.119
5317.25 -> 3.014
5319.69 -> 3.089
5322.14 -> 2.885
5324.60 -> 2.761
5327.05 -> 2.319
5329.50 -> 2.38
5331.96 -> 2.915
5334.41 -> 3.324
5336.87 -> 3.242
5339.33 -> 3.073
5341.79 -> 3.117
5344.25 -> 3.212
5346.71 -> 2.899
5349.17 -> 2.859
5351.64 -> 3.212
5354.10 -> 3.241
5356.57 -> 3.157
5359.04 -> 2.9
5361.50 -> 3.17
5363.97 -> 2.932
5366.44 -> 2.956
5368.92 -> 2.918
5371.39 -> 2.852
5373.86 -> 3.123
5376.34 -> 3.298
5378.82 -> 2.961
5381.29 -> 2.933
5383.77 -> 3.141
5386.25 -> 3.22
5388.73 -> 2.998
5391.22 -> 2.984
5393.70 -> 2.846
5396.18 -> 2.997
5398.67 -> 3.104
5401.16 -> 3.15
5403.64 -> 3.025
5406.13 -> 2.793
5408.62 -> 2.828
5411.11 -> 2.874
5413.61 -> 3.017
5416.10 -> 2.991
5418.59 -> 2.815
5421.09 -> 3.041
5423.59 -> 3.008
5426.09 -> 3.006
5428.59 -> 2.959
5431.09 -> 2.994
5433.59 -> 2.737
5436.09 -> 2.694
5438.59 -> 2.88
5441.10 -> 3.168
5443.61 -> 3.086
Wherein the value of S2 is -0.90 angstroms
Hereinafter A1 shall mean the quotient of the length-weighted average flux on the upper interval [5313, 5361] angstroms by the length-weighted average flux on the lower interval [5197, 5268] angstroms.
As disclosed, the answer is 1.0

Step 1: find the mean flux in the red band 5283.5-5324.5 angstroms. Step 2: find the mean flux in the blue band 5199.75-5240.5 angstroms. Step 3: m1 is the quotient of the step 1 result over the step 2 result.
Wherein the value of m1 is 1.07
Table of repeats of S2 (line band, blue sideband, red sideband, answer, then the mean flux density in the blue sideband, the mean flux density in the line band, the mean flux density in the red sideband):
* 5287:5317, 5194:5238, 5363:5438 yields -1.7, 2.83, 3.06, 2.97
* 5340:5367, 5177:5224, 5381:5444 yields -1.2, 2.83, 3.06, 2.97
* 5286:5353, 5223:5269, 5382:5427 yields -1.9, 2.86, 3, 2.99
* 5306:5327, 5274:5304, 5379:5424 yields -0.2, 3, 3.03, 2.99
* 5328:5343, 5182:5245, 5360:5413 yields -0.2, 2.85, 3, 3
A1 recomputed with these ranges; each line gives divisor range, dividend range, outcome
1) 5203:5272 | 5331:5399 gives 1.08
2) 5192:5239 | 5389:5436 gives 1.04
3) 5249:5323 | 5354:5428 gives 1.01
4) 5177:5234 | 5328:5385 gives 1.08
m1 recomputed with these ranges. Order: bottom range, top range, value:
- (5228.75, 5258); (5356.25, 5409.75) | 1.03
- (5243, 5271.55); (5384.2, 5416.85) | 1.06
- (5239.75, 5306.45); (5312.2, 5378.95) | 1.02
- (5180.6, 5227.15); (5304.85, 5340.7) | 1.06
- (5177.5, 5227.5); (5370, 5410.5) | 1.07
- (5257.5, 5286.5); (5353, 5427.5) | 1.03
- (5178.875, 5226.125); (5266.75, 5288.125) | 1.05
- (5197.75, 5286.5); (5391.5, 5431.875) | 1.03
